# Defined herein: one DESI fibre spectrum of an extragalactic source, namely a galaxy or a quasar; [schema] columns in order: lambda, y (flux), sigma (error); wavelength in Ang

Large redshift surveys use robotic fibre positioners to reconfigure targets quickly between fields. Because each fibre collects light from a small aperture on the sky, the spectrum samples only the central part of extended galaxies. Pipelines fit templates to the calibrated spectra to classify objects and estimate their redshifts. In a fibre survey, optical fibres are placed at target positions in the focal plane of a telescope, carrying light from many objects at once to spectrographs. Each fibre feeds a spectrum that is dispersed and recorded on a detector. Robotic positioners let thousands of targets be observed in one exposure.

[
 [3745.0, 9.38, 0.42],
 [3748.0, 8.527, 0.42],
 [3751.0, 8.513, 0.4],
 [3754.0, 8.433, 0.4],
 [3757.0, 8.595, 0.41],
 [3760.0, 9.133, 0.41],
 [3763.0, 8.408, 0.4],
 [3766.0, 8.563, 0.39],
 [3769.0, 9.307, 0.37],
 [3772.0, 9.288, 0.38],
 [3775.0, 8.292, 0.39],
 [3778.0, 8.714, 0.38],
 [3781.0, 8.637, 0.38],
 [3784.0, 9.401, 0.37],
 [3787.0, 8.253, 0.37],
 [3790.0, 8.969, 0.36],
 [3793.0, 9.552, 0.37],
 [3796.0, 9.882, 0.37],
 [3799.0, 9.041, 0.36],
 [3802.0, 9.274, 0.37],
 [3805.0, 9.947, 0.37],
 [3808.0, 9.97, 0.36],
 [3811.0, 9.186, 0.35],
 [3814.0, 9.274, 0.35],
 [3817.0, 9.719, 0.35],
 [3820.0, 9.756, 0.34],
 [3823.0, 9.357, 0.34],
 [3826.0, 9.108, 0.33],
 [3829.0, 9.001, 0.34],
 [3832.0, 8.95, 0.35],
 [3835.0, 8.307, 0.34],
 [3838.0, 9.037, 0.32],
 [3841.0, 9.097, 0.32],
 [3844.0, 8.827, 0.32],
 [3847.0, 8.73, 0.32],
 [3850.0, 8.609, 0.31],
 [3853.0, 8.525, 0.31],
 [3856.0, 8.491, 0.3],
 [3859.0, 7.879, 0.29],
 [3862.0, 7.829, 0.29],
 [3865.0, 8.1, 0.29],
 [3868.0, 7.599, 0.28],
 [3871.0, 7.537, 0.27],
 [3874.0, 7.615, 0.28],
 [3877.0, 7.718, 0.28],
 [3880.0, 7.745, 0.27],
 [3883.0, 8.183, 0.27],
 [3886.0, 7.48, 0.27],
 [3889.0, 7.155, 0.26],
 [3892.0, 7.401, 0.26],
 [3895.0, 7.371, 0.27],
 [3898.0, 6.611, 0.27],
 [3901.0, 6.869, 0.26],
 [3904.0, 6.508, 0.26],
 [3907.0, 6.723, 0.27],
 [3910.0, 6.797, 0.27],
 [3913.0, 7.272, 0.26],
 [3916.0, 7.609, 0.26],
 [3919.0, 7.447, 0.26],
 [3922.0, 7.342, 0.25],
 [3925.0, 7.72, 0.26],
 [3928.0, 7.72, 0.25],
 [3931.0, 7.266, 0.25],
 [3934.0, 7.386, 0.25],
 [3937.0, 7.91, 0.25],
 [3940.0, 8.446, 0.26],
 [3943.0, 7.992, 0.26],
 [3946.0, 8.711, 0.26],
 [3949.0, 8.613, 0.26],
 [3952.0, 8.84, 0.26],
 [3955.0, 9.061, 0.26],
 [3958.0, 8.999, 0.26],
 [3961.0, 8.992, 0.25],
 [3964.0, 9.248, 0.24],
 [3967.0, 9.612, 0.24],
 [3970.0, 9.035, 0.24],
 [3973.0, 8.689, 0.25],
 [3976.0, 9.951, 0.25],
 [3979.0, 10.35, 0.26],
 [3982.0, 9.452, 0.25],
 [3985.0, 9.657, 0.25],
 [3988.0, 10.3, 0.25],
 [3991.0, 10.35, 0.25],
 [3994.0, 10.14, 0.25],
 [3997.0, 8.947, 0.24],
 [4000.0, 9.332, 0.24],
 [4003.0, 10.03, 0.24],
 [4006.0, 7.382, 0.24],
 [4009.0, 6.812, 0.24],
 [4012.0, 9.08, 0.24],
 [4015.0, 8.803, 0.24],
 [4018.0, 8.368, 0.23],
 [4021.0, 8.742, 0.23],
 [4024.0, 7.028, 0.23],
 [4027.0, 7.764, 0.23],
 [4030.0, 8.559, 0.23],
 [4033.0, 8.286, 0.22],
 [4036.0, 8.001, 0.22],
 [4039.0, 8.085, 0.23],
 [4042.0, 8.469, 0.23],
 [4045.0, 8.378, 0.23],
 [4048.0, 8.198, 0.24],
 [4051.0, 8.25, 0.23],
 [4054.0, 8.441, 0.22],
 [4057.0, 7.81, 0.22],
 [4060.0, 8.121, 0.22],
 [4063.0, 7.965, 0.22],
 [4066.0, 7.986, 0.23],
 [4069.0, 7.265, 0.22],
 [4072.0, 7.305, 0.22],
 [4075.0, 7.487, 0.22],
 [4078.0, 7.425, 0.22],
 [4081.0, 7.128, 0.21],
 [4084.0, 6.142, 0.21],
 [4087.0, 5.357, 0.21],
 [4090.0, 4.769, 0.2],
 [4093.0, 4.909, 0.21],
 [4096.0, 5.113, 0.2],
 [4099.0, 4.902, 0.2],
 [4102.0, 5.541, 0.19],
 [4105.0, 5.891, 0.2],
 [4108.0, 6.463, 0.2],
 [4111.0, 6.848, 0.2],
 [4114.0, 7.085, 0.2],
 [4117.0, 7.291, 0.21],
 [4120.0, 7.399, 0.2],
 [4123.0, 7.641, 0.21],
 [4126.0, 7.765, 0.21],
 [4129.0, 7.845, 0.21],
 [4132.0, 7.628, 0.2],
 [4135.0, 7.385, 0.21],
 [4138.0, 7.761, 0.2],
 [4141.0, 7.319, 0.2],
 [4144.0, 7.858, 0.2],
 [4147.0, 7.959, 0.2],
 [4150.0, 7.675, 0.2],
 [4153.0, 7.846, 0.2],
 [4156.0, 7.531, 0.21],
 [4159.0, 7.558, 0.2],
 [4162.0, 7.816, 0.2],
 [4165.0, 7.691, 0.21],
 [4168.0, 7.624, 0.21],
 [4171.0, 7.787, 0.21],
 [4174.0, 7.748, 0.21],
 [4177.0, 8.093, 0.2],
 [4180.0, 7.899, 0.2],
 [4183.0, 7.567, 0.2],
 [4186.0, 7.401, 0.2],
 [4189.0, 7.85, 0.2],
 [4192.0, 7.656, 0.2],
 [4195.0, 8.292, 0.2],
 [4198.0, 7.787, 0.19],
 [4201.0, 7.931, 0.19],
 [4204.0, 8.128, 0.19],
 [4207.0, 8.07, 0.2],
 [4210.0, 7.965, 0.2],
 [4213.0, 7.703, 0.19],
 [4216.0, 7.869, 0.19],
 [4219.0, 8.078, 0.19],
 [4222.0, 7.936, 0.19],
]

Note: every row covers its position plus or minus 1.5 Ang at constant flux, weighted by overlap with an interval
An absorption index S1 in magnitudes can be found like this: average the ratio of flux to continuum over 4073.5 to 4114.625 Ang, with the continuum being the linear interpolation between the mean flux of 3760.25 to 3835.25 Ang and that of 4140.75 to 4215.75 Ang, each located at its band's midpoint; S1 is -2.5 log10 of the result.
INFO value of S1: 0.32 mag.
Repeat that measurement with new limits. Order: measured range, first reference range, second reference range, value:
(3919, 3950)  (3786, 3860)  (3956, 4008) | 0.18 mag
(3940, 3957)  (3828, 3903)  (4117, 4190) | -0.09 mag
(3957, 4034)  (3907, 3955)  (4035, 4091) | -0.17 mag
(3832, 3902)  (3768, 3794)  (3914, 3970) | 0.08 mag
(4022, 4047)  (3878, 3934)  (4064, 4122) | -0.20 mag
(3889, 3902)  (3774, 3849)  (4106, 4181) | 0.23 mag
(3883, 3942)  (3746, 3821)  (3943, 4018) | 0.23 mag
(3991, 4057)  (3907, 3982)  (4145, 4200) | -0.04 mag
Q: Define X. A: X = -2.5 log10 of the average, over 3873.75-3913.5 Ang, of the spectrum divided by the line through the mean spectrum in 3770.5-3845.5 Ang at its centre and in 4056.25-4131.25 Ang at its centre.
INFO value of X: 0.17 mag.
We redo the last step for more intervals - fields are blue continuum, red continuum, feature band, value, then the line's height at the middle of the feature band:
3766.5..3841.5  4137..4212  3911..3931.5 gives 0.17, 8.73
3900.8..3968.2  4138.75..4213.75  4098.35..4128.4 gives 0.16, 7.84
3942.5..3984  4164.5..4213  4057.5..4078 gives 0.12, 8.54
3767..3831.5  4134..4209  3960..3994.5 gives -0.13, 8.53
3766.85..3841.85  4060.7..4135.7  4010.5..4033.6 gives -0.13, 7.38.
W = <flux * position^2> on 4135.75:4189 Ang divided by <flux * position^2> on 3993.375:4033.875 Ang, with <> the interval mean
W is 0.98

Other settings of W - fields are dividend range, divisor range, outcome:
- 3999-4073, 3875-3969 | 1.10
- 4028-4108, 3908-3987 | 0.89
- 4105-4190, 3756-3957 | 1.05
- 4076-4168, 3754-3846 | 0.90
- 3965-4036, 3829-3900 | 1.19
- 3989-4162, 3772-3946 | 1.03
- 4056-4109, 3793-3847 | 0.80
